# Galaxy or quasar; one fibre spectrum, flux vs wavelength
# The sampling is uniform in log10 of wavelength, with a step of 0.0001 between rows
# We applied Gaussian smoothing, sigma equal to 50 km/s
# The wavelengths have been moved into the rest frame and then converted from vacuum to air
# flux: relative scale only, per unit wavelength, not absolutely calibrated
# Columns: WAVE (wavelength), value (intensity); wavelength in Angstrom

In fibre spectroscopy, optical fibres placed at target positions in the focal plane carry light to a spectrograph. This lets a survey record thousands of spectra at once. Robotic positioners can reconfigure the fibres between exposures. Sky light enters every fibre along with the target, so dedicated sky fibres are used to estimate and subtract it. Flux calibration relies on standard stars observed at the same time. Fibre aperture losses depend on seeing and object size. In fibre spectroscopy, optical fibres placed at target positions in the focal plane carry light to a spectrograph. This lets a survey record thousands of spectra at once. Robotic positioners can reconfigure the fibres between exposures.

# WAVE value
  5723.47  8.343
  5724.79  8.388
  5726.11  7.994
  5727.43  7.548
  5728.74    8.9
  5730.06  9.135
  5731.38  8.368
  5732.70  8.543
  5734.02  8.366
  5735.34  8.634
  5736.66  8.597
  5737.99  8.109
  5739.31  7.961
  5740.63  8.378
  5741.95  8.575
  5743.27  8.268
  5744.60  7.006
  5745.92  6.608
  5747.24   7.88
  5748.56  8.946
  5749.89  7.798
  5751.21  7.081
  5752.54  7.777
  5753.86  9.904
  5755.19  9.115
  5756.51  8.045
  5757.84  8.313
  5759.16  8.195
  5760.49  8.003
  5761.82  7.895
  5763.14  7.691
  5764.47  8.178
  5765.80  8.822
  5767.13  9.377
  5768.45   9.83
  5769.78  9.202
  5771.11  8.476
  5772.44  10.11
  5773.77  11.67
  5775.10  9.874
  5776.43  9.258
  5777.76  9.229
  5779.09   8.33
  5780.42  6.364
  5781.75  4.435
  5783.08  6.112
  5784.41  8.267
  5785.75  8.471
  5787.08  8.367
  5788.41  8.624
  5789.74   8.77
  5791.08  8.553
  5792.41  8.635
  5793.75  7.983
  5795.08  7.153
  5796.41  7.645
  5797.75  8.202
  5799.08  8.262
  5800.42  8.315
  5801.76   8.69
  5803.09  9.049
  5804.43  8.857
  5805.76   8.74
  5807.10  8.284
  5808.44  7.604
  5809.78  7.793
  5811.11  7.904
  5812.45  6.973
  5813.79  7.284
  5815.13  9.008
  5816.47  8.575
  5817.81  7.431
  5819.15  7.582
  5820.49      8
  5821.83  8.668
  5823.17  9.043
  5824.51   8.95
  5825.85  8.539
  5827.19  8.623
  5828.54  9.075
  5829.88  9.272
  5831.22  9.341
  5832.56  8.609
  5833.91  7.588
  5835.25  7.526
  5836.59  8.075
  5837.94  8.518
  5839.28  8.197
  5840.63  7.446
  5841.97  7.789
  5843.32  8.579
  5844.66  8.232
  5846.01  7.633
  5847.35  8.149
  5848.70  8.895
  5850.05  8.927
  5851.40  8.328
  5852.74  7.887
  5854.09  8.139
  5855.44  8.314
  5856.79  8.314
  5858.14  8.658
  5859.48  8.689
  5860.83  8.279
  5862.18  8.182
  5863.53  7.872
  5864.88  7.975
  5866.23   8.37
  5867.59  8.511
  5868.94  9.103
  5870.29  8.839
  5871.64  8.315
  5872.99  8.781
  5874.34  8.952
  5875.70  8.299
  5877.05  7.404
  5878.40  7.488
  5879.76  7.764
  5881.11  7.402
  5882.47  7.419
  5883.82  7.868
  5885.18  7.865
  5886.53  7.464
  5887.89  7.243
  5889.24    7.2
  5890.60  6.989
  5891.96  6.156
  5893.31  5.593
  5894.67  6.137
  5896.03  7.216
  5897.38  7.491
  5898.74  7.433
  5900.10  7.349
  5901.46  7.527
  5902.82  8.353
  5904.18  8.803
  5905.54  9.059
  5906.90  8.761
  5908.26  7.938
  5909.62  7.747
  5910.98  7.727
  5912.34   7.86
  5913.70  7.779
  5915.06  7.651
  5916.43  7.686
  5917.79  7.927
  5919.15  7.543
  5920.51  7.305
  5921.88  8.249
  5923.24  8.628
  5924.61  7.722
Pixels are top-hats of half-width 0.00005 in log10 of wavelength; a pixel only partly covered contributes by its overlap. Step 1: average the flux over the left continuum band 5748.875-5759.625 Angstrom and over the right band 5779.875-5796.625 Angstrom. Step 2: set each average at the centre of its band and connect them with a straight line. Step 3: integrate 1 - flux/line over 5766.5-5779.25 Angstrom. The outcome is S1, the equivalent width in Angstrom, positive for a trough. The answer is -2.6 Angstrom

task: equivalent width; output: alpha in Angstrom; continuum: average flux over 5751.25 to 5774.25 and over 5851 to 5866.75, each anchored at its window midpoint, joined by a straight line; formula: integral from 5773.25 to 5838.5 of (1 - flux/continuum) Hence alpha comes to 2.03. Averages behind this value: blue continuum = 8.79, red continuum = 8.25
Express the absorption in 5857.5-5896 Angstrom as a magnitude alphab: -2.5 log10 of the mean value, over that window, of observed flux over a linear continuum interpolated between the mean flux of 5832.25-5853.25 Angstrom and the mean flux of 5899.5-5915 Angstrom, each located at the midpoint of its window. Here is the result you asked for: 0.04 mag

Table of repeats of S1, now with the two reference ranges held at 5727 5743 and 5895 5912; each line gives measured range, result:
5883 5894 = 1.3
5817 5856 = -1.0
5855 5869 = -0.5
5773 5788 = 0.1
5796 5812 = -0.1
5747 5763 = 0.3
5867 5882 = -0.5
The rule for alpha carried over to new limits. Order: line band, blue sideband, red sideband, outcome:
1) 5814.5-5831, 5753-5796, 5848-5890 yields -0.55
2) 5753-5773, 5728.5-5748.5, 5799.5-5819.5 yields -1.28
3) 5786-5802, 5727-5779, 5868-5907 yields 0.09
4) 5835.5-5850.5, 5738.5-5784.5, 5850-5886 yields 0.07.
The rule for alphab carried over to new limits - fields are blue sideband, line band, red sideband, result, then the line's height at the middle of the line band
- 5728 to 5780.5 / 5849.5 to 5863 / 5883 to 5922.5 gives -0.06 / 7.88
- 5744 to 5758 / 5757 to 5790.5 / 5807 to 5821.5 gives -0.07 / 7.97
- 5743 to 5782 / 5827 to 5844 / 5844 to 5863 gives 0.00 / 8.35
